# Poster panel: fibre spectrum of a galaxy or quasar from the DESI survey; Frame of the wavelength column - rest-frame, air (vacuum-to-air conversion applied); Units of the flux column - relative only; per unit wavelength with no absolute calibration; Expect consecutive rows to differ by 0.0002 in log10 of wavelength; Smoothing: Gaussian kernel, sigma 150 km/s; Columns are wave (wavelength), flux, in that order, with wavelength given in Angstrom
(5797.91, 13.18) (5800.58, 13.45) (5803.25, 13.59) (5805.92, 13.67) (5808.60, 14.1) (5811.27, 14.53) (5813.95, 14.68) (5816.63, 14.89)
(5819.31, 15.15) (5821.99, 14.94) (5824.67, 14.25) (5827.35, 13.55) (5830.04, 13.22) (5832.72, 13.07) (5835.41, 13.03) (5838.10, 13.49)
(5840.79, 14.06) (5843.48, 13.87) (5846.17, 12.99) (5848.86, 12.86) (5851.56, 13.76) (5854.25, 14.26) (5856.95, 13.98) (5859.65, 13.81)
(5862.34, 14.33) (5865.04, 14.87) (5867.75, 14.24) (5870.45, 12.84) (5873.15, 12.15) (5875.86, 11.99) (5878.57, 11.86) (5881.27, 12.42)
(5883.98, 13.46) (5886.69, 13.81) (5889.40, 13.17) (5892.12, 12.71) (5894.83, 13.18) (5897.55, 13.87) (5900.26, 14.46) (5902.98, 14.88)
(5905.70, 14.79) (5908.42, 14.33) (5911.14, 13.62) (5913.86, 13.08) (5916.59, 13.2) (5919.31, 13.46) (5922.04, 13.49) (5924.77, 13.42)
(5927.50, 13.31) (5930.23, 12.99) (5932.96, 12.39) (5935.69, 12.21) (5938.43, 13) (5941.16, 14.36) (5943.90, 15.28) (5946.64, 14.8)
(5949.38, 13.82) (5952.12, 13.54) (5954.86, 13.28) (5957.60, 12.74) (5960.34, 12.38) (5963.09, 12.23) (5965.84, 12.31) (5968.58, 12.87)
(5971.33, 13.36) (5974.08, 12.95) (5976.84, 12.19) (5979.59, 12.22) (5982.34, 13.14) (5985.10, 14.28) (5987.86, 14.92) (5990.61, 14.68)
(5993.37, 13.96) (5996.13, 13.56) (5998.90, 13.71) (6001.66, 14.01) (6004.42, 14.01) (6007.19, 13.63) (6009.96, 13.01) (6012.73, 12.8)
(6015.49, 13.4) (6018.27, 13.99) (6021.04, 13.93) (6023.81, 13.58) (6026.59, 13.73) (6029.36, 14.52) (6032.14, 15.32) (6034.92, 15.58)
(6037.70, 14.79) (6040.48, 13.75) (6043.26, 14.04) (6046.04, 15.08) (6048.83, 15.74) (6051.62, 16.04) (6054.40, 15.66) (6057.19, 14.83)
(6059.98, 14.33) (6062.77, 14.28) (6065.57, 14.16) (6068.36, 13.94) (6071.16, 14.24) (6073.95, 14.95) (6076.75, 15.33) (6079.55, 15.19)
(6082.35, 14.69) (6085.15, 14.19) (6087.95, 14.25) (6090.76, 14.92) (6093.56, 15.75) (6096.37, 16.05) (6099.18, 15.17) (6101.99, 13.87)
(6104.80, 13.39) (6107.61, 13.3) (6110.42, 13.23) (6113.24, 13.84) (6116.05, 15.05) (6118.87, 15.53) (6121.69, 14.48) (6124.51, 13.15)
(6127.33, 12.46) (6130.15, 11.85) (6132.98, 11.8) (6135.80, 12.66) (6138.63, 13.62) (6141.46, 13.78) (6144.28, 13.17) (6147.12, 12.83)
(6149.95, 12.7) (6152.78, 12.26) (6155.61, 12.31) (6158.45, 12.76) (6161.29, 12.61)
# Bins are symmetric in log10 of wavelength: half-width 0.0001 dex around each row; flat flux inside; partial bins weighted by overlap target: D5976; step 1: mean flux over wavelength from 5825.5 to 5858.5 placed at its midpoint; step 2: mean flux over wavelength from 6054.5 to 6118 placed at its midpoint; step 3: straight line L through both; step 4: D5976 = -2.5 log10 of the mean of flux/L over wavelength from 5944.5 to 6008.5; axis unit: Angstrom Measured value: 0.05 mag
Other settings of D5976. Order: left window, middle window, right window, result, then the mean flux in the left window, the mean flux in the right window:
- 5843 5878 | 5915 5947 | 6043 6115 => 0.03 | 13.5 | 14.6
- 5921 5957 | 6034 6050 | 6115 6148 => -0.11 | 13.5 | 13.4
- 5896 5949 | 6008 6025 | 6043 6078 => 0.08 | 13.7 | 14.8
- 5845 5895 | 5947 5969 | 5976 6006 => 0.05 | 13.3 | 13.7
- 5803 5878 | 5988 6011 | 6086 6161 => -0.02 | 13.8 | 13.6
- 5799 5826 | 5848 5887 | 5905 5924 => 0.05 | 14.3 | 13.7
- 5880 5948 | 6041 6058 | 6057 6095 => -0.05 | 13.6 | 14.6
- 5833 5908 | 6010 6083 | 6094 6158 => -0.08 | 13.5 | 13.5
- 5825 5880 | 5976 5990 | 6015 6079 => 0.06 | 13.4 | 14.6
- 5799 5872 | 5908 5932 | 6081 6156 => 0.04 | 13.9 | 13.7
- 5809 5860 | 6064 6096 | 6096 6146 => -0.08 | 13.9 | 13.6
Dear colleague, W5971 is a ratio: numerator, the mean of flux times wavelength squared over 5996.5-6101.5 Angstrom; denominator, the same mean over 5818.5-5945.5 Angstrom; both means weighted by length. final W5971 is 1.13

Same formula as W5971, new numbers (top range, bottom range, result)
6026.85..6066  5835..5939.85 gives 1.17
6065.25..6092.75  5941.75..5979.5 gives 1.15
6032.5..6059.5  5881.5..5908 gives 1.15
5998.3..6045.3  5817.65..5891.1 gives 1.10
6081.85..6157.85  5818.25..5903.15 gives 1.10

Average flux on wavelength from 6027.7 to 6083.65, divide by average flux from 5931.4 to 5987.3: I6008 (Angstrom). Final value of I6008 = 1.1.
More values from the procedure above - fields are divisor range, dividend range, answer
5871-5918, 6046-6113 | 1.10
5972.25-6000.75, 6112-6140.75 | 0.99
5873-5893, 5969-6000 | 1.06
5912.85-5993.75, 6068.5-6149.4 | 1.05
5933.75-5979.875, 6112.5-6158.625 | 1.00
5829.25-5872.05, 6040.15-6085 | 1.08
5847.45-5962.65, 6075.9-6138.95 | 1.04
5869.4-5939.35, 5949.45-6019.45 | 1.01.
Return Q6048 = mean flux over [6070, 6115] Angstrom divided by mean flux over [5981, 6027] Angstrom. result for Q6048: 1.05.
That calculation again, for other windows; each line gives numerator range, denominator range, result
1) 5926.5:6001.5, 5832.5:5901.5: 1.00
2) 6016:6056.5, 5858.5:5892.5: 1.11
